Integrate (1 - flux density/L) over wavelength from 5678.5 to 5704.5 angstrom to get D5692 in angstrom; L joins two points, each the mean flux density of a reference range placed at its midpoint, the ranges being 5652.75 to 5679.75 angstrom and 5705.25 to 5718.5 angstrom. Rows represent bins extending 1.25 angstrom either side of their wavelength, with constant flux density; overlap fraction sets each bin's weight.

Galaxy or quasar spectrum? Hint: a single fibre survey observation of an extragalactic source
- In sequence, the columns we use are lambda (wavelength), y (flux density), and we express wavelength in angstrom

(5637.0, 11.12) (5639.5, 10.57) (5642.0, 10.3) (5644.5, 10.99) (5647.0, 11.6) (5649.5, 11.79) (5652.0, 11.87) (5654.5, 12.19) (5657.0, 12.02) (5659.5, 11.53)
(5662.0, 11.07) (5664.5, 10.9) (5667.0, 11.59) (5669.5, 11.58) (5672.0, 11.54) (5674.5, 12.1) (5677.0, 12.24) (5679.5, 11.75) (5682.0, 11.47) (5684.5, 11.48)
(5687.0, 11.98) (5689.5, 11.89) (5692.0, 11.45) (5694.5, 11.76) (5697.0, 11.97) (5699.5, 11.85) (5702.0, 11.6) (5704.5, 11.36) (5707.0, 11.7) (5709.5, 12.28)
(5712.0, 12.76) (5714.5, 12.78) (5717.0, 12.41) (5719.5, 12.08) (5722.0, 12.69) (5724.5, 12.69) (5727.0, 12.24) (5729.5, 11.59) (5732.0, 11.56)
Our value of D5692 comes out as 0.7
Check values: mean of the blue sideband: 11.7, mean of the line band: 11.7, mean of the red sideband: 12.3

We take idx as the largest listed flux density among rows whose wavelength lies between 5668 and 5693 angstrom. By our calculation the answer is 12.24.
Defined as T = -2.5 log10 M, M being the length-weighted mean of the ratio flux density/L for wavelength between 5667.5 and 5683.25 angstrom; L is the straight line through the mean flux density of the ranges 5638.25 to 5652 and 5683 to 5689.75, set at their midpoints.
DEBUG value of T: -0.017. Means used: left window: 11.1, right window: 11.8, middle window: 11.8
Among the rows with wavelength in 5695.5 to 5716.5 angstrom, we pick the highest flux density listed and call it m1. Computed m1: 12.78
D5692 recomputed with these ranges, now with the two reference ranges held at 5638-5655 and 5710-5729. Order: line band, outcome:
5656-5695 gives 0.4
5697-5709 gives 0.5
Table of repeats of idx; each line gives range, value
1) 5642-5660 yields 12.19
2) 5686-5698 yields 11.98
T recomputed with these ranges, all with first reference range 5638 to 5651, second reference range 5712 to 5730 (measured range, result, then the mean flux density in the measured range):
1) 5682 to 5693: 0.01 mag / 11.7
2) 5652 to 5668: -0.02 mag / 11.6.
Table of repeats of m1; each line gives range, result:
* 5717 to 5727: 12.69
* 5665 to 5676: 12.1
